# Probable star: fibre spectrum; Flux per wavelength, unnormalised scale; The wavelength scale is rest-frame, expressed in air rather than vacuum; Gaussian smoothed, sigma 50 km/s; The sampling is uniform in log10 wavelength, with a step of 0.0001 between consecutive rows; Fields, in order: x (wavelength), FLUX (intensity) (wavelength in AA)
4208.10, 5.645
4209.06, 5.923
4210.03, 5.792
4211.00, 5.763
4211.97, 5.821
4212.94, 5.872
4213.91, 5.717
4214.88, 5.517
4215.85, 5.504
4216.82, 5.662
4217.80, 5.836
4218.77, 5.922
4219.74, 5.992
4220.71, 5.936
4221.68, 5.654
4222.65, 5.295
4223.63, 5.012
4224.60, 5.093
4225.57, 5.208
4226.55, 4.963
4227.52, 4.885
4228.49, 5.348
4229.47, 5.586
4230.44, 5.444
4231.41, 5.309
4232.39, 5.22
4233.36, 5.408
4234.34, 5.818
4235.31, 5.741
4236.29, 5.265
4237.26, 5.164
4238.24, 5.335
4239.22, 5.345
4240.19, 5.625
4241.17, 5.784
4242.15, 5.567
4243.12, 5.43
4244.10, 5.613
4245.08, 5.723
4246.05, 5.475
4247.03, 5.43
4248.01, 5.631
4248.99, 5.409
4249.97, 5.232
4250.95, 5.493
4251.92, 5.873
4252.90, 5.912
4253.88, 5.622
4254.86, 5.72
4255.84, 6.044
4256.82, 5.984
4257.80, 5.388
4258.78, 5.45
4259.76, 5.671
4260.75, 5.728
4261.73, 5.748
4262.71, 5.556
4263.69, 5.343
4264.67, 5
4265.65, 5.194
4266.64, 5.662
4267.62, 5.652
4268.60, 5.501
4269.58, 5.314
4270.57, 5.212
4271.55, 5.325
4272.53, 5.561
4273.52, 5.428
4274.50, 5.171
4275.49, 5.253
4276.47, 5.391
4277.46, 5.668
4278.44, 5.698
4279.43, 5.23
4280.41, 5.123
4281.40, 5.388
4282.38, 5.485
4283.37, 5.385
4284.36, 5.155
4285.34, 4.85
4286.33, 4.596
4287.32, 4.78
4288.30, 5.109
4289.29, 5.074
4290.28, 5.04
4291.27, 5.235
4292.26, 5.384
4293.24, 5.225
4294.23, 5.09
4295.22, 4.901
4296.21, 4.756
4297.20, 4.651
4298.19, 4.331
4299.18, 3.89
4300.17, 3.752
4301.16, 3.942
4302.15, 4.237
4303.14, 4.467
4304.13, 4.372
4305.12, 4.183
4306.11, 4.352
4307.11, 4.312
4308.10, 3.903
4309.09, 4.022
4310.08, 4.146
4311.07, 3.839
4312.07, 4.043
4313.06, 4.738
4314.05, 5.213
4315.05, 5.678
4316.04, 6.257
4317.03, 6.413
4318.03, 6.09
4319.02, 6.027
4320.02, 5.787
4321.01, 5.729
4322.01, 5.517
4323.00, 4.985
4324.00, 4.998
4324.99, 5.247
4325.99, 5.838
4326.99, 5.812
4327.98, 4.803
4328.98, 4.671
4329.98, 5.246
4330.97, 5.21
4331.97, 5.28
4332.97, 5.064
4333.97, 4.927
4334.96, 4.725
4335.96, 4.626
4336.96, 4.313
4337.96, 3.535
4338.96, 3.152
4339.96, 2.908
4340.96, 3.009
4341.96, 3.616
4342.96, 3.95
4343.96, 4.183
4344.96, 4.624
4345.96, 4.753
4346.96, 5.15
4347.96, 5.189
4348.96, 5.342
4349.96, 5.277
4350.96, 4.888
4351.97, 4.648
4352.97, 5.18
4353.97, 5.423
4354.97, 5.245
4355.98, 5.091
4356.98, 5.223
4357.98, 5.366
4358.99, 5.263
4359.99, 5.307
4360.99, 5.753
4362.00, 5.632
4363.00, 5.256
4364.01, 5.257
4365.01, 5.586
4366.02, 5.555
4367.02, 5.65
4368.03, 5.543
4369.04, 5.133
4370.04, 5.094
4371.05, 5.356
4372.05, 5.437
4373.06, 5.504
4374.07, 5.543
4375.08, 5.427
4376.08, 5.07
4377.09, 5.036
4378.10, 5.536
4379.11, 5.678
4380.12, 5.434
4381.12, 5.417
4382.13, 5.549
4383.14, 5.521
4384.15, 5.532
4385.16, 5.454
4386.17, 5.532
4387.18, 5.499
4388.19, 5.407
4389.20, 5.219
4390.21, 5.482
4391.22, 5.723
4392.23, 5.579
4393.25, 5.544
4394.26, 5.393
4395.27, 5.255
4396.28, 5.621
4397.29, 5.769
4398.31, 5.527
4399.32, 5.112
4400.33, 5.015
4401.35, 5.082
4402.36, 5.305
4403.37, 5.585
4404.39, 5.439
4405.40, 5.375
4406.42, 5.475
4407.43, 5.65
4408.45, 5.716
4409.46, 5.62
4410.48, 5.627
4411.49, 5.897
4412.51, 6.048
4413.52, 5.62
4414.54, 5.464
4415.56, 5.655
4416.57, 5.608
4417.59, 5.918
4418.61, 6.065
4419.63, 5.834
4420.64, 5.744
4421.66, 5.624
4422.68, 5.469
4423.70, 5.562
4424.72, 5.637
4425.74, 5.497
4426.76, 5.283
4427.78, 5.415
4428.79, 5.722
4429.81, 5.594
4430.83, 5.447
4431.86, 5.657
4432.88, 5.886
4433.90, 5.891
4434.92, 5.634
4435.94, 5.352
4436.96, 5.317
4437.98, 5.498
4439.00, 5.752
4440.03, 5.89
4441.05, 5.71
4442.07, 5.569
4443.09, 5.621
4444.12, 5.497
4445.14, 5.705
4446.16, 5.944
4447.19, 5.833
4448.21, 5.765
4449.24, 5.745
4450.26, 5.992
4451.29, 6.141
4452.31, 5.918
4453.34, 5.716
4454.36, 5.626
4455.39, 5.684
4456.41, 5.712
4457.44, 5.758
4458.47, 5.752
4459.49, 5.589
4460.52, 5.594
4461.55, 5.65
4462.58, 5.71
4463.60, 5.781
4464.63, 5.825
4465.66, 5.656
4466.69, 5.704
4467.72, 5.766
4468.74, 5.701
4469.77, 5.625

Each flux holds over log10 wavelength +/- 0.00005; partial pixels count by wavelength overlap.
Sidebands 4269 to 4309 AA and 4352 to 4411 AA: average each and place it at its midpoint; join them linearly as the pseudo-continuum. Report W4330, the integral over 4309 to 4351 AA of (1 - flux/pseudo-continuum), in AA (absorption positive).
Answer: 2.1 AA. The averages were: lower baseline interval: 4.9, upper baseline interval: 5.42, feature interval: 4.86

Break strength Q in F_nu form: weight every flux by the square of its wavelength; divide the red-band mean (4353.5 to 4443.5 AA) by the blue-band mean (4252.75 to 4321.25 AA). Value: 1.13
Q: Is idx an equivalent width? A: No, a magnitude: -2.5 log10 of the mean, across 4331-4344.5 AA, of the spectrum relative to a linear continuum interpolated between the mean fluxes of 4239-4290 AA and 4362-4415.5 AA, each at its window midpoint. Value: 0.30 mag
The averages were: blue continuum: 5.44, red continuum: 5.47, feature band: 4.14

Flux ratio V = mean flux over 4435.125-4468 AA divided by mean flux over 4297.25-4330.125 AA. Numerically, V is 1.17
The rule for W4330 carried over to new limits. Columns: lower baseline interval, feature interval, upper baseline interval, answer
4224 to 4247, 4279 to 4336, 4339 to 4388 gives 3.2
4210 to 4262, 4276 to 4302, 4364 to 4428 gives 2.7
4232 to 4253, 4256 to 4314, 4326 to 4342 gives 0.8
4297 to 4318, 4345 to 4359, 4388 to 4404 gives -0.4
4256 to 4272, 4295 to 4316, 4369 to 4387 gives 4.1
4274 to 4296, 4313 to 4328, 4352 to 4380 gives -1.0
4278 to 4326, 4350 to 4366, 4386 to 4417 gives -0.1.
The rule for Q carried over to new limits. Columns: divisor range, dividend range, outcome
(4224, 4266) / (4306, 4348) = 0.91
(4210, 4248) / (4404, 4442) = 1.12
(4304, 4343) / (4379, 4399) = 1.19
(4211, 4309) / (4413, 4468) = 1.17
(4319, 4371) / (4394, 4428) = 1.15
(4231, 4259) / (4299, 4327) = 0.91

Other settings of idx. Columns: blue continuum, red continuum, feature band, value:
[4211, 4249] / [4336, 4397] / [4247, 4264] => -0.04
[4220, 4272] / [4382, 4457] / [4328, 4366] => 0.15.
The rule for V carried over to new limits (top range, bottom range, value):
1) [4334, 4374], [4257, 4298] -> 0.93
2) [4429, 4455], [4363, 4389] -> 1.05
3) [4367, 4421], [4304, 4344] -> 1.16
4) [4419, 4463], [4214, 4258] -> 1.03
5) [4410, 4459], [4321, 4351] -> 1.21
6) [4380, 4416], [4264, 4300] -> 1.07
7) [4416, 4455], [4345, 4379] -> 1.07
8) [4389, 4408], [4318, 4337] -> 1.04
